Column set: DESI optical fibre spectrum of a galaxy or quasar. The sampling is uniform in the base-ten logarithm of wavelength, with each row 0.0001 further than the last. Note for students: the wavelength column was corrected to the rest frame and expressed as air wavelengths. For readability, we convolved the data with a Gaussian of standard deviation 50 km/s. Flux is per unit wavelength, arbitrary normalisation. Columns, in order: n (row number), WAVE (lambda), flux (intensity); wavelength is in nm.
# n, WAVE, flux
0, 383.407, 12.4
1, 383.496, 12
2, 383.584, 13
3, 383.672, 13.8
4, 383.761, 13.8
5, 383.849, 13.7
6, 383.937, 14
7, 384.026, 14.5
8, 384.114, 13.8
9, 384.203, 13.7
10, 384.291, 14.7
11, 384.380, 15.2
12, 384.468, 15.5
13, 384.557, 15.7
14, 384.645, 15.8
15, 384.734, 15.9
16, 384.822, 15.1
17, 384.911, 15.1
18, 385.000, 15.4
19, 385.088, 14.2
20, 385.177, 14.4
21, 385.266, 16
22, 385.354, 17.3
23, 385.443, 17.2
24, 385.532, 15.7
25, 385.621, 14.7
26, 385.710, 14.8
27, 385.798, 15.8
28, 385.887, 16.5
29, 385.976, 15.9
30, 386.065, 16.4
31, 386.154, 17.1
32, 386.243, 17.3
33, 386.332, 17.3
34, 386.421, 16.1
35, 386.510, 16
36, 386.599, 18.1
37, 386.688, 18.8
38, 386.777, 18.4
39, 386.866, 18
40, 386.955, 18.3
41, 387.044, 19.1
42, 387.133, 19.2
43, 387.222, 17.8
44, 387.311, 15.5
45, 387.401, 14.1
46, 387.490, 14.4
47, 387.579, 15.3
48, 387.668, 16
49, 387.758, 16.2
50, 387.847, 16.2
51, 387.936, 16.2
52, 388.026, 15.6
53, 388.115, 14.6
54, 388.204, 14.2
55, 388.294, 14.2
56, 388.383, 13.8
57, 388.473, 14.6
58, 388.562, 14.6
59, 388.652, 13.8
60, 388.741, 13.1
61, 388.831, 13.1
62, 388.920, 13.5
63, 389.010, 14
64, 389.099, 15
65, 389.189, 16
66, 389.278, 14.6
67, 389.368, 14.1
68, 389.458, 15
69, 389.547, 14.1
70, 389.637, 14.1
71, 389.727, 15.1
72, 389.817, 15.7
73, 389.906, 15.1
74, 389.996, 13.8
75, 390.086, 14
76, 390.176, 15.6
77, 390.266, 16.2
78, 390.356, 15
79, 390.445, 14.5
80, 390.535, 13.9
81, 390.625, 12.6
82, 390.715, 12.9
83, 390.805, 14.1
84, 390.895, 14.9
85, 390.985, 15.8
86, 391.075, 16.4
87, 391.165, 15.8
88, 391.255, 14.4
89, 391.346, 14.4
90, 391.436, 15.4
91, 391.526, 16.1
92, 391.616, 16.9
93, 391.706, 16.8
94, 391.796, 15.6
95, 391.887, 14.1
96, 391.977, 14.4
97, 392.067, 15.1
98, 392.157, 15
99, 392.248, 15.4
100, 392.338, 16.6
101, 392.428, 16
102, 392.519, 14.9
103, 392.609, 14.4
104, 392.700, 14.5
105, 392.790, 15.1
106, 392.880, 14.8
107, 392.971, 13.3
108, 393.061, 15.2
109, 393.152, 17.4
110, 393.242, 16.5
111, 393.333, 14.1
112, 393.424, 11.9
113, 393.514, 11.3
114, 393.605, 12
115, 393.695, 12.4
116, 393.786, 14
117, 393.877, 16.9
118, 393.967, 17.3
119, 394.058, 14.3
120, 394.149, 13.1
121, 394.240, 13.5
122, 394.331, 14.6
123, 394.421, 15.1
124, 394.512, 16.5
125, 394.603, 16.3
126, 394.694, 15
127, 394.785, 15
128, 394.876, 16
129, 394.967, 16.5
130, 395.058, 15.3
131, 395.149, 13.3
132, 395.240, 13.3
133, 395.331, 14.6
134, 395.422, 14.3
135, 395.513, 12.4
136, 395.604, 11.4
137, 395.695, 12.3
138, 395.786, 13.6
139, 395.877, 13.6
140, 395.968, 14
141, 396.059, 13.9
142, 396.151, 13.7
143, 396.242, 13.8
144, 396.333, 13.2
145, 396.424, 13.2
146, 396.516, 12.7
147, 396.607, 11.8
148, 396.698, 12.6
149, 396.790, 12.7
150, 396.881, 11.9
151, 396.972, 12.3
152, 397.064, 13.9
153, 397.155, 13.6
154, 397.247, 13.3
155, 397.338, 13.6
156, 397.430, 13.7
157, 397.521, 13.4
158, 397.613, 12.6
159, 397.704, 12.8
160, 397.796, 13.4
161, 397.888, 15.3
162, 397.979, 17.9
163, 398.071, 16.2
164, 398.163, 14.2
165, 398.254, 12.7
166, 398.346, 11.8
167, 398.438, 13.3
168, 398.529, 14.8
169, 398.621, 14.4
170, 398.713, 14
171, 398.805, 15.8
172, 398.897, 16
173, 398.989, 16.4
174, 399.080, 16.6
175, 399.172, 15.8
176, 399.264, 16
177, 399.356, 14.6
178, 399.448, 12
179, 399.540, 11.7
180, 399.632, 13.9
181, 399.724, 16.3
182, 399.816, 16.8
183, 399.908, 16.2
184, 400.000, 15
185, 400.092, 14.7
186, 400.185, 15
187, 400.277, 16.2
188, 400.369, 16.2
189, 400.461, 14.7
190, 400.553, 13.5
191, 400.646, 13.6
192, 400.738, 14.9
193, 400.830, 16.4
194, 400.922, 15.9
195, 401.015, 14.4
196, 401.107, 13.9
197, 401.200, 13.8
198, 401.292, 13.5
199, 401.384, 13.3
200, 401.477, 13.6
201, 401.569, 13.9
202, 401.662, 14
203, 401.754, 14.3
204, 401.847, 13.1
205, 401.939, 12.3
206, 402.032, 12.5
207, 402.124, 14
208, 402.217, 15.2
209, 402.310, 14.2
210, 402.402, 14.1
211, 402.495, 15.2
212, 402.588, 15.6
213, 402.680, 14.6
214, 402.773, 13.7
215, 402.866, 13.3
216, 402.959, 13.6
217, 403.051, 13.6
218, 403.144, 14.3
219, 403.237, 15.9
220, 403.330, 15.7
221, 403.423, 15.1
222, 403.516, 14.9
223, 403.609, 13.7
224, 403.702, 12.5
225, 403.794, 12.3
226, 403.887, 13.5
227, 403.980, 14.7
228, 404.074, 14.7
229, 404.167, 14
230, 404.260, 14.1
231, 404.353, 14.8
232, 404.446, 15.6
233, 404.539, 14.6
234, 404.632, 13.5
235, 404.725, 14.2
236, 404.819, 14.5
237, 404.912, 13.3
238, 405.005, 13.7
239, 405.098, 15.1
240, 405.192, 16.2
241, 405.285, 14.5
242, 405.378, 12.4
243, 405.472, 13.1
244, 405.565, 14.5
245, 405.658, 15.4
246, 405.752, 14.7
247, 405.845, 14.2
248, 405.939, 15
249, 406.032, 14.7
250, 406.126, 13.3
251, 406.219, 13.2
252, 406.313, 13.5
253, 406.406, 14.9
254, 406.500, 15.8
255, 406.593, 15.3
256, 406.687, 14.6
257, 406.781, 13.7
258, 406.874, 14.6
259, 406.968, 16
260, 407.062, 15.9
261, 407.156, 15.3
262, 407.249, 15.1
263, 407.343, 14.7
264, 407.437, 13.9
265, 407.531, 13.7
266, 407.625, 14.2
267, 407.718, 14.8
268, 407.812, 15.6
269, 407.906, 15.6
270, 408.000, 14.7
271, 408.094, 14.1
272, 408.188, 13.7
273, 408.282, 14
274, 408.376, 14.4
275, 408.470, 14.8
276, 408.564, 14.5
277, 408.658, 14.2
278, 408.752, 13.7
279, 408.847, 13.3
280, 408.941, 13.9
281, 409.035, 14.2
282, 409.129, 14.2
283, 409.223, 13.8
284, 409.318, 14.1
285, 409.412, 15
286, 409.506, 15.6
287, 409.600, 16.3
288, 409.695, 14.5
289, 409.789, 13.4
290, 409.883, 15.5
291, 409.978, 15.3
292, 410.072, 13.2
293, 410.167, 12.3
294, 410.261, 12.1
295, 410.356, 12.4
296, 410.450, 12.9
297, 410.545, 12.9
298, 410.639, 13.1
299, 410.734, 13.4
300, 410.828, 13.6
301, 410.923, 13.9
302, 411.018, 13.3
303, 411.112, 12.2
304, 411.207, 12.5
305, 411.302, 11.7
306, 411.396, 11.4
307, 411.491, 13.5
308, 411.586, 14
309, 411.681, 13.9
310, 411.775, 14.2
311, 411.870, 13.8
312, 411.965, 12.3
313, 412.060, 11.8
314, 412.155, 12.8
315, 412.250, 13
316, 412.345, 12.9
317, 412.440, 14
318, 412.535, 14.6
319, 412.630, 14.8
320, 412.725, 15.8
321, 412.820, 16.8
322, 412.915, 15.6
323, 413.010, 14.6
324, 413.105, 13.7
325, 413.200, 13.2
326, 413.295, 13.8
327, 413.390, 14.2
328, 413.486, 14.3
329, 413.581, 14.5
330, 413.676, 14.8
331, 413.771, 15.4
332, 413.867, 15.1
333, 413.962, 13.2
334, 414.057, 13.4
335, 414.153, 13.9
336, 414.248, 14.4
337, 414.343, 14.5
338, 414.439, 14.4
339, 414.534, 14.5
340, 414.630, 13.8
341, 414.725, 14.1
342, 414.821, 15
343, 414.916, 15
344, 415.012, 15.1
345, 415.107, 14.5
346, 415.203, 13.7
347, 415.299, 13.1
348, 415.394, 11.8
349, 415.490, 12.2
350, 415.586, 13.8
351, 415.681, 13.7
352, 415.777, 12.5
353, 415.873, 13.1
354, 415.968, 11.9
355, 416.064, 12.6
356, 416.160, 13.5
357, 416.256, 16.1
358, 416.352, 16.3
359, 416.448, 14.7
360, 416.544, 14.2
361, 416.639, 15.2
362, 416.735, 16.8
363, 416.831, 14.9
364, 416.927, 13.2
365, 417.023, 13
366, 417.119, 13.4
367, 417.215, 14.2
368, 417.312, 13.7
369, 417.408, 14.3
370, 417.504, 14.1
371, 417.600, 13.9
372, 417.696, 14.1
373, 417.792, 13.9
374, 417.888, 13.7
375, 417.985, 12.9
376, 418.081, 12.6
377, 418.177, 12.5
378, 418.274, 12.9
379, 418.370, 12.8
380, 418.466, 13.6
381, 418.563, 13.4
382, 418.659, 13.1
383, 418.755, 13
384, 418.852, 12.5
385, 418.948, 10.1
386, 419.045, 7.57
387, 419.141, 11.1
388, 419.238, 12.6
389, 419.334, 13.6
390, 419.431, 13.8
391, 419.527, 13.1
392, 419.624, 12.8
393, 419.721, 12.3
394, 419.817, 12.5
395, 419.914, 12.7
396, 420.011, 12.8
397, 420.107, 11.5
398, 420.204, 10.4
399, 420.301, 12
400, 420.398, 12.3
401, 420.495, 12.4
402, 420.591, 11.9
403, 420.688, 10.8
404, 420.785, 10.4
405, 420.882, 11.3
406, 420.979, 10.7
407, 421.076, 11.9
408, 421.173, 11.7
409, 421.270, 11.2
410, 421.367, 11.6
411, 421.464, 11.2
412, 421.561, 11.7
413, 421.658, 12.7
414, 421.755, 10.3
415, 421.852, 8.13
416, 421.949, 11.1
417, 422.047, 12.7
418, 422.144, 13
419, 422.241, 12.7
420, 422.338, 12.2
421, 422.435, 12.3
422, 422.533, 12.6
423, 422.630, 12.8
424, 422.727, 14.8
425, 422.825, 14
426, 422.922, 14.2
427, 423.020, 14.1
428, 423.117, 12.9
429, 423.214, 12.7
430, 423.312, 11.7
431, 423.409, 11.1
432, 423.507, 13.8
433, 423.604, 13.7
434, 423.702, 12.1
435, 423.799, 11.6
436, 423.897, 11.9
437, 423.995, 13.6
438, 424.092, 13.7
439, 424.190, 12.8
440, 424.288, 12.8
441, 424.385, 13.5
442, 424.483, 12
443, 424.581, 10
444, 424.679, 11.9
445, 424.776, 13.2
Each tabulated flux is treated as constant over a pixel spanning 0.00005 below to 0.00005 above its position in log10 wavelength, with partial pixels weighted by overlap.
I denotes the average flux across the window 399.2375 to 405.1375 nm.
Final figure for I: 14.3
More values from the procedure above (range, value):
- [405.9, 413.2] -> 14.1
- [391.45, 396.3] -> 14.6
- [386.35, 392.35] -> 15.3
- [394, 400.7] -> 14.2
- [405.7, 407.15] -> 14.6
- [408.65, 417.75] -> 13.9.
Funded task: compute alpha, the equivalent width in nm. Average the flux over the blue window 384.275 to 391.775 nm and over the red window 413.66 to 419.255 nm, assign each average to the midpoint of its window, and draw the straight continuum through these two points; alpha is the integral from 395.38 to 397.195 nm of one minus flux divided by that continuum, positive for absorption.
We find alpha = 0.23 nm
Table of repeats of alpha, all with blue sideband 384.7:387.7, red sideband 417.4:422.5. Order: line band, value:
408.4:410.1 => -0.115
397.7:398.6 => 0.036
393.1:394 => 0.066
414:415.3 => -0.145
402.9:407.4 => -0.128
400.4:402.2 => 0.061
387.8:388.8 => 0.095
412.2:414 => -0.194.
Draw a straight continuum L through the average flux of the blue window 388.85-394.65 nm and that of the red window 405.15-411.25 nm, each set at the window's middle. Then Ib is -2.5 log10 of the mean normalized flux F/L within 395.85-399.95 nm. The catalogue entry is 0.04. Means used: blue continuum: 14.8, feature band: 14.1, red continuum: 14.2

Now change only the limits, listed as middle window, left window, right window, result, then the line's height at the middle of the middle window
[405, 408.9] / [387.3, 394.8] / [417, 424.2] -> -0.07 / 13.5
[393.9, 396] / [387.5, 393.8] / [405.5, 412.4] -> 0.01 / 14.6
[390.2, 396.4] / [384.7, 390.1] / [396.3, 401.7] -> 0.02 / 14.9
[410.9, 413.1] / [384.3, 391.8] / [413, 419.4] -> 0.02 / 13.9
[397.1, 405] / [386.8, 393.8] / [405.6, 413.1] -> 0.01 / 14.5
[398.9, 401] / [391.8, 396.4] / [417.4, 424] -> -0.09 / 14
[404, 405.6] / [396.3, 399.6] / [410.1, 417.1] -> -0.03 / 13.9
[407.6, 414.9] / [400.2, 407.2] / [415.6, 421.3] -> -0.03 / 13.6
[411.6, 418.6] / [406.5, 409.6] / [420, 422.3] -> -0.08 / 12.9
